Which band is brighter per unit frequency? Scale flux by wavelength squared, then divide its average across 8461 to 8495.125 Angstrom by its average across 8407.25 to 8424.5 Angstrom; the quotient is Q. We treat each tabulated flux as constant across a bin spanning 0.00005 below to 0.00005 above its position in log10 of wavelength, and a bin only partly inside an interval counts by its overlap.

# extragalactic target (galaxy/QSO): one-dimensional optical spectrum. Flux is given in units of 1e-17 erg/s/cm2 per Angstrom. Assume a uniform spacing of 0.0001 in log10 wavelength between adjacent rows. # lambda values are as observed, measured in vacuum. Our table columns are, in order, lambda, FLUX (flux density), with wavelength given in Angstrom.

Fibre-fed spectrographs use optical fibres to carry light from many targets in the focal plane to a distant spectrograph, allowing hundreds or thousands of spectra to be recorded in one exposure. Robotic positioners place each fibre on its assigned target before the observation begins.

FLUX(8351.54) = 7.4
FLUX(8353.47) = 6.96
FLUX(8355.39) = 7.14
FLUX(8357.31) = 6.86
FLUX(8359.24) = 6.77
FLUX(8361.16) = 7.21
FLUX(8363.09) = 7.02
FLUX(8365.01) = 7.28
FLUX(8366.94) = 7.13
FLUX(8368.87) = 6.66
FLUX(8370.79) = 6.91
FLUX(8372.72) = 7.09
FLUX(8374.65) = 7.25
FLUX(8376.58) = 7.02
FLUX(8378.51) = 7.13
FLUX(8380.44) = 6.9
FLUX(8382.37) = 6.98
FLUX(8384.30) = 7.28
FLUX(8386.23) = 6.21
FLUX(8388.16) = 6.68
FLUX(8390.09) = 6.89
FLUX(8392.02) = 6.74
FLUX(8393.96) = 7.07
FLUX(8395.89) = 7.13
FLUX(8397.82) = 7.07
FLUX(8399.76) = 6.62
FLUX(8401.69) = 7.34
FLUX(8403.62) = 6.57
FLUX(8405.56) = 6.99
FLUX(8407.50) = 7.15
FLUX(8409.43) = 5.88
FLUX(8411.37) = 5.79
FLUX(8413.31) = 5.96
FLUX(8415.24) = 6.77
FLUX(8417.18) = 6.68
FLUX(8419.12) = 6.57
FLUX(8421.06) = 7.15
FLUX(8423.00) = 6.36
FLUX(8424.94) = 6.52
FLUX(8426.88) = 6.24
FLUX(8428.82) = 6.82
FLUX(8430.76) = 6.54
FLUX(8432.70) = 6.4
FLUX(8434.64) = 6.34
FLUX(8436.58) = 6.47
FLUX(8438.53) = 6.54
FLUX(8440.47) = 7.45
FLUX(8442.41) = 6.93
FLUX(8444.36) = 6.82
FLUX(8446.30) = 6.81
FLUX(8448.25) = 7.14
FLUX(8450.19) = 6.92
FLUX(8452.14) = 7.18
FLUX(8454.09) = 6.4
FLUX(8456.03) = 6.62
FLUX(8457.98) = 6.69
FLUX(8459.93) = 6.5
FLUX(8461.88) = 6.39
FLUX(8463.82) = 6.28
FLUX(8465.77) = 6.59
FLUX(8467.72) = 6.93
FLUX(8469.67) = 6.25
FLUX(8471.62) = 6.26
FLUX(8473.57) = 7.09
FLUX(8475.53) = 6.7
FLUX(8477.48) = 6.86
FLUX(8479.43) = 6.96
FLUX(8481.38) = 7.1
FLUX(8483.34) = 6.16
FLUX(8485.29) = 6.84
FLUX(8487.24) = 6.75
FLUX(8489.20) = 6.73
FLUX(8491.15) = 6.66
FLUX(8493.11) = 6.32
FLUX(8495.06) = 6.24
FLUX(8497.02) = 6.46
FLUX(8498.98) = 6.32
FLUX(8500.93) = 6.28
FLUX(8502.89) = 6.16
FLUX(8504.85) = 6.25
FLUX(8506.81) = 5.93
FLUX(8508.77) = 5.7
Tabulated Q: 1.04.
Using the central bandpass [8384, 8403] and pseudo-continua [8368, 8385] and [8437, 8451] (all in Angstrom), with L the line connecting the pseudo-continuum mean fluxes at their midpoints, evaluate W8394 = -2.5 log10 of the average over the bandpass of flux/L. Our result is 0.02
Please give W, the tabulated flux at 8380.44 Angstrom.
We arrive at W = 6.9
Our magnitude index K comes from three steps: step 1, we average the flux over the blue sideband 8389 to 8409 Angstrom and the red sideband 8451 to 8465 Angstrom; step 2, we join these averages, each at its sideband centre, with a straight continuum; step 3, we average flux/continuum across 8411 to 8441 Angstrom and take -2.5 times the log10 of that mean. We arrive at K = 0.04 mag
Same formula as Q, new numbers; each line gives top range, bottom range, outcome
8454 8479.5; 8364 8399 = 0.97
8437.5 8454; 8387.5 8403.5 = 1.01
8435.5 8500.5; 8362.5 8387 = 0.98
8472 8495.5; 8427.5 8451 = 1.00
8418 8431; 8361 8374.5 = 0.95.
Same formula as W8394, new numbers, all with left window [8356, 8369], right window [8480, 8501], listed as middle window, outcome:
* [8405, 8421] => 0.054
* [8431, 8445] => 0.007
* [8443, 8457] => -0.023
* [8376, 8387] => 0.003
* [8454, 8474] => 0.018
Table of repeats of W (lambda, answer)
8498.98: 6.32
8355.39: 7.14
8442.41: 6.93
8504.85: 6.25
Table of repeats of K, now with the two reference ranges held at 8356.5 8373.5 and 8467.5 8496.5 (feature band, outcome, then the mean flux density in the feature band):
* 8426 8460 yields 0.007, 6.72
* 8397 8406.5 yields -0.005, 6.91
